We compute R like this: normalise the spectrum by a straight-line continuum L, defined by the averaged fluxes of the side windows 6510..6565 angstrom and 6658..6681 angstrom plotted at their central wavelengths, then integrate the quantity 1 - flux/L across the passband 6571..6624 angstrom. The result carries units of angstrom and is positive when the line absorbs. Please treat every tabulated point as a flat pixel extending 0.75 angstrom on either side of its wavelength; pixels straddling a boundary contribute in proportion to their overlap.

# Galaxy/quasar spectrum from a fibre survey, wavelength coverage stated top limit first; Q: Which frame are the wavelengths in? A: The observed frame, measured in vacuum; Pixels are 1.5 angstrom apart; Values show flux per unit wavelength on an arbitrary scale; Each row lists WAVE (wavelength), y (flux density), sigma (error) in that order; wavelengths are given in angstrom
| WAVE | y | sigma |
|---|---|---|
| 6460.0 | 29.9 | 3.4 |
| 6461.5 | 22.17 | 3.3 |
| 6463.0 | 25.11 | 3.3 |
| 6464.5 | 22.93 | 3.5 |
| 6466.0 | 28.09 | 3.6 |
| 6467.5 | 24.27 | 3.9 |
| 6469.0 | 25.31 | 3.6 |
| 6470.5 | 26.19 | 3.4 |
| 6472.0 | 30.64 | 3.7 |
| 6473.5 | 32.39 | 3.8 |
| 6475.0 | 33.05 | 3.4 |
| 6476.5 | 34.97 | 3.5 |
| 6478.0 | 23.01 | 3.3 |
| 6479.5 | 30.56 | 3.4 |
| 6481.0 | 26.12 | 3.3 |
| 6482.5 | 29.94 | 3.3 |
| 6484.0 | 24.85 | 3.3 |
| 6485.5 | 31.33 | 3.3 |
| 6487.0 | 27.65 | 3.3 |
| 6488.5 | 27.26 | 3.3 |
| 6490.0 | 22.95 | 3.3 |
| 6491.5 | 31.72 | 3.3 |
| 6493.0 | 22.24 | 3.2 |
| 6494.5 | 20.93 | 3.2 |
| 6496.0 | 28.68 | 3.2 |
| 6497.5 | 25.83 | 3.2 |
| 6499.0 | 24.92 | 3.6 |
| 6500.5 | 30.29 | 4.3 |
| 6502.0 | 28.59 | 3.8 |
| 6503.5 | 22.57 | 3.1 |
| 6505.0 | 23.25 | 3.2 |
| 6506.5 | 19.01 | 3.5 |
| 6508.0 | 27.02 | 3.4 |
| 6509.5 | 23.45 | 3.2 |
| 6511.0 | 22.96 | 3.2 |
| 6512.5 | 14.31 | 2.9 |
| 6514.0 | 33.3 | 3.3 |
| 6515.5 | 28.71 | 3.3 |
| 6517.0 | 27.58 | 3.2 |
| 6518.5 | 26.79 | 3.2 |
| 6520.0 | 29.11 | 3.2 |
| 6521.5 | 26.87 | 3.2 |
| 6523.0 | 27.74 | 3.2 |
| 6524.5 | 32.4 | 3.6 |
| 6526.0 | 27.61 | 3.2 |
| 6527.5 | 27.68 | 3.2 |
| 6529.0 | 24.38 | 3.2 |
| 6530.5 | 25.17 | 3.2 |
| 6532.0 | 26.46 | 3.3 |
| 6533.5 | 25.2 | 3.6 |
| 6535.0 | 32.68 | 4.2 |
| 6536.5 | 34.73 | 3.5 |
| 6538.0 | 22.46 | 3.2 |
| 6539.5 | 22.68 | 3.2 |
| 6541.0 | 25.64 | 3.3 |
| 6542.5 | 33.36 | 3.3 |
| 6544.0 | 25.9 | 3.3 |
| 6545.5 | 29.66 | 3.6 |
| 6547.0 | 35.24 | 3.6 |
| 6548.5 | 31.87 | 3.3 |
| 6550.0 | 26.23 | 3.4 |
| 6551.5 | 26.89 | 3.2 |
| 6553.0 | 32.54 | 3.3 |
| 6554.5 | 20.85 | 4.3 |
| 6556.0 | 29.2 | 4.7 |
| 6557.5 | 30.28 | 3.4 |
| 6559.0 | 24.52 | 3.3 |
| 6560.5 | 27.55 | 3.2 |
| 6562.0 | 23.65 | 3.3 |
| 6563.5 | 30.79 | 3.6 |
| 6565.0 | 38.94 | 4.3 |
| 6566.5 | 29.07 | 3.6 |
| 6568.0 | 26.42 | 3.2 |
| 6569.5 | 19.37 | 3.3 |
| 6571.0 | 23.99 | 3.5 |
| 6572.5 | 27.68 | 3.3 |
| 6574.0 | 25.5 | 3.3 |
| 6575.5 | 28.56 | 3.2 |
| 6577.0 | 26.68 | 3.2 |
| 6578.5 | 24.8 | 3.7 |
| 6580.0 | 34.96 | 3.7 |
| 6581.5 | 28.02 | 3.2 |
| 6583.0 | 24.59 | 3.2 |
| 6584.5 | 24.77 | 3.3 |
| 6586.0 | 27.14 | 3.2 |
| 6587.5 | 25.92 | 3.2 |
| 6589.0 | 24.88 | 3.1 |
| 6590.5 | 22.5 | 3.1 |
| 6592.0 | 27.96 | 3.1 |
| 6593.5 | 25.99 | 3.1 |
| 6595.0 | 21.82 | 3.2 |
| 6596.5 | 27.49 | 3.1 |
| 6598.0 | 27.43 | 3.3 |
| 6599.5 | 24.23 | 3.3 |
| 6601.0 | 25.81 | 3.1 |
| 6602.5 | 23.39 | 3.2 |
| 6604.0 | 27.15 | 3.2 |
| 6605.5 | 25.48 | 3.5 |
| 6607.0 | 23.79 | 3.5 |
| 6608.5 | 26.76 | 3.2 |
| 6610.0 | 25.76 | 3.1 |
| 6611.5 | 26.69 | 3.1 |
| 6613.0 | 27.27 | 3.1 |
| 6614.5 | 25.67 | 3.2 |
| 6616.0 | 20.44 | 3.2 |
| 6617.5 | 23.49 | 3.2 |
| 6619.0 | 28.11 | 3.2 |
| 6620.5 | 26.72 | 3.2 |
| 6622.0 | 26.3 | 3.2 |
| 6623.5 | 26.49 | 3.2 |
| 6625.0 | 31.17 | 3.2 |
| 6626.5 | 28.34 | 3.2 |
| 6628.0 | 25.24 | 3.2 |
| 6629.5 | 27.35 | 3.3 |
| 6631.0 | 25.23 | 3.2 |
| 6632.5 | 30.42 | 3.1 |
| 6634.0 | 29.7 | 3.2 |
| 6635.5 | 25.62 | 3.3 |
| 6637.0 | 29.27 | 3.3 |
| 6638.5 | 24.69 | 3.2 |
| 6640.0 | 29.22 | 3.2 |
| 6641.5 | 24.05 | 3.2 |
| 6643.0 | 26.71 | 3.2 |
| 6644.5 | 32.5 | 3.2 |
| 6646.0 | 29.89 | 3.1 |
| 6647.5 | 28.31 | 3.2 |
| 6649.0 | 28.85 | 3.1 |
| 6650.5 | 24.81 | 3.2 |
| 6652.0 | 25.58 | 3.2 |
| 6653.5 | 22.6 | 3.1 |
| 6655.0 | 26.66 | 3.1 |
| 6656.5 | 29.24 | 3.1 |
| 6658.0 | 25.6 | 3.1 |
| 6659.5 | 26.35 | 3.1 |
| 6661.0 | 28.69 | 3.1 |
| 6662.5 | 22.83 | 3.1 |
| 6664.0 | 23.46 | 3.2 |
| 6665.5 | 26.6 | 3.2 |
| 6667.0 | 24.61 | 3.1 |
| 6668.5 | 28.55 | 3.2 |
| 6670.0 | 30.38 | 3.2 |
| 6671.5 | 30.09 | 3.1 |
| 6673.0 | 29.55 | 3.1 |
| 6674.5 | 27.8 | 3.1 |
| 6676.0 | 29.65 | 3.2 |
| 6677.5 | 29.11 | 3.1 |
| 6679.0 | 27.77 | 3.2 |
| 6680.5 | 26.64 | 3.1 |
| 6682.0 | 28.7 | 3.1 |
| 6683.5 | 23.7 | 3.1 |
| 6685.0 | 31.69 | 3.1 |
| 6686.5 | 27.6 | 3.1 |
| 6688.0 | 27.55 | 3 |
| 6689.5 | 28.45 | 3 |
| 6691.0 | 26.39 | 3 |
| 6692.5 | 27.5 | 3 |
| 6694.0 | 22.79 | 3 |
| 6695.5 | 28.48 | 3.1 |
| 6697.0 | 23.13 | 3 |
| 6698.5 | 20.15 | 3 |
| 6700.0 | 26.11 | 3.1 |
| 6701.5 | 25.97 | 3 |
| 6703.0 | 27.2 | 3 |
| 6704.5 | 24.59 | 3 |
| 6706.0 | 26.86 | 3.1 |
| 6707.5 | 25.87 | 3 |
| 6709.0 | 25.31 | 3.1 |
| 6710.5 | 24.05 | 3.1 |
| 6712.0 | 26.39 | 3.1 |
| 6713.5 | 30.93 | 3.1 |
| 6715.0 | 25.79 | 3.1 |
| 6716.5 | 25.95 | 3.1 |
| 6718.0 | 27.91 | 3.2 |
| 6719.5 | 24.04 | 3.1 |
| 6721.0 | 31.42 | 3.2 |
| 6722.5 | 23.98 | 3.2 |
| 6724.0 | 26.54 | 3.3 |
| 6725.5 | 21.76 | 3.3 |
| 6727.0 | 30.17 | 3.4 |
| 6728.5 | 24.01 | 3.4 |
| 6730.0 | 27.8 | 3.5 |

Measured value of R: 3.1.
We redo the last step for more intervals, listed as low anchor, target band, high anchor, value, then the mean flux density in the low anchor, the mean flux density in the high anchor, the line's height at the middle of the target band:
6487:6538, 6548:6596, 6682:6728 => -1.1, 26.4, 26.3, 26.4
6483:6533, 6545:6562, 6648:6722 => -1.3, 26.2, 26.7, 26.3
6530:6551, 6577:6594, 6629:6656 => 0.9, 28.4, 27.3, 27.9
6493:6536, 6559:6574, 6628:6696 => -0.4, 26.2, 27.3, 26.6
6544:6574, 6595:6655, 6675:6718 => 1.7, 28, 26.6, 27.3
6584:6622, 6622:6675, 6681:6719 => -2.9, 25.5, 26.3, 25.9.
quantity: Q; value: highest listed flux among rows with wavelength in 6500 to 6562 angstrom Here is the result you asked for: 35.24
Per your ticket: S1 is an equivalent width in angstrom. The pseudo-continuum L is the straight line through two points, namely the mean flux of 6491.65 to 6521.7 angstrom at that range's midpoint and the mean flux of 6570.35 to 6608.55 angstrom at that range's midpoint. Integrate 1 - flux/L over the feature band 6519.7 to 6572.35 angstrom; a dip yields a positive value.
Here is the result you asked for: -4.5 angstrom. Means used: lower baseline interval 25.4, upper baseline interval 26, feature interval 27.9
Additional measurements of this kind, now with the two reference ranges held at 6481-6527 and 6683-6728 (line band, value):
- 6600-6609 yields 0.3 angstrom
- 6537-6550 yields -1.0 angstrom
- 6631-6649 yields -1.2 angstrom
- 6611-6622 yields 0.3 angstrom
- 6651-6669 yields 0.3 angstrom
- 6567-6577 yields 0.3 angstrom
